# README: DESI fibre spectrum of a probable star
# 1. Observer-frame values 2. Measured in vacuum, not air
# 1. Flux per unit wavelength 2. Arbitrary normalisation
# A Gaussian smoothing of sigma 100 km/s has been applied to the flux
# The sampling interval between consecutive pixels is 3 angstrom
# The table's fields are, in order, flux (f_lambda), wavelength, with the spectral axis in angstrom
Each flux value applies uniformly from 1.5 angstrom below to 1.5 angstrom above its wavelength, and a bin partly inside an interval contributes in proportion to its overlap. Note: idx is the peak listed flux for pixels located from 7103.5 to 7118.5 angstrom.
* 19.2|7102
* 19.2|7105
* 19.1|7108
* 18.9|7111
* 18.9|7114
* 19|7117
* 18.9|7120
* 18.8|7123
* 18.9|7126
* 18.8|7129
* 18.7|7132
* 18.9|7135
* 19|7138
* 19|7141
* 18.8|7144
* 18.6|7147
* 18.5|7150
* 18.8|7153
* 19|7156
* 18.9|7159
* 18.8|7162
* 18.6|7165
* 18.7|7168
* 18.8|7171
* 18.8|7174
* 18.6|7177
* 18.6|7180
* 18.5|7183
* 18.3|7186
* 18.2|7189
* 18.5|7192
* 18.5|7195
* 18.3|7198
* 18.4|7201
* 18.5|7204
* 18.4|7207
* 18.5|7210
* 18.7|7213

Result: 19.2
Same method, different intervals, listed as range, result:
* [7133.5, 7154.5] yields 19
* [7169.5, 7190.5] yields 18.8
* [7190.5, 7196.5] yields 18.5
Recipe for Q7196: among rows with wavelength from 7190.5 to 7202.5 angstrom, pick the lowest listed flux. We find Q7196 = 18.3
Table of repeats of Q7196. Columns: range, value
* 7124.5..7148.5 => 18.6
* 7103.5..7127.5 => 18.8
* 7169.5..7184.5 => 18.5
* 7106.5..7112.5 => 18.9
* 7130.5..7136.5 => 18.7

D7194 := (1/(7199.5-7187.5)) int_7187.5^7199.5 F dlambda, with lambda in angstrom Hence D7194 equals 18.4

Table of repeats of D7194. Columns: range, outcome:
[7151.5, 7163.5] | 18.9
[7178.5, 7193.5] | 18.4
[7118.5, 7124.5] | 18.8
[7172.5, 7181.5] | 18.7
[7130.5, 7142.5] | 18.9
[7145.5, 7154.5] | 18.6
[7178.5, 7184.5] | 18.6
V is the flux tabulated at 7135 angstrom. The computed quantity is 18.9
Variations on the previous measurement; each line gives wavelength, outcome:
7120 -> 18.9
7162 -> 18.8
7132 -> 18.7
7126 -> 18.9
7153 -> 18.8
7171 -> 18.8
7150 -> 18.5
